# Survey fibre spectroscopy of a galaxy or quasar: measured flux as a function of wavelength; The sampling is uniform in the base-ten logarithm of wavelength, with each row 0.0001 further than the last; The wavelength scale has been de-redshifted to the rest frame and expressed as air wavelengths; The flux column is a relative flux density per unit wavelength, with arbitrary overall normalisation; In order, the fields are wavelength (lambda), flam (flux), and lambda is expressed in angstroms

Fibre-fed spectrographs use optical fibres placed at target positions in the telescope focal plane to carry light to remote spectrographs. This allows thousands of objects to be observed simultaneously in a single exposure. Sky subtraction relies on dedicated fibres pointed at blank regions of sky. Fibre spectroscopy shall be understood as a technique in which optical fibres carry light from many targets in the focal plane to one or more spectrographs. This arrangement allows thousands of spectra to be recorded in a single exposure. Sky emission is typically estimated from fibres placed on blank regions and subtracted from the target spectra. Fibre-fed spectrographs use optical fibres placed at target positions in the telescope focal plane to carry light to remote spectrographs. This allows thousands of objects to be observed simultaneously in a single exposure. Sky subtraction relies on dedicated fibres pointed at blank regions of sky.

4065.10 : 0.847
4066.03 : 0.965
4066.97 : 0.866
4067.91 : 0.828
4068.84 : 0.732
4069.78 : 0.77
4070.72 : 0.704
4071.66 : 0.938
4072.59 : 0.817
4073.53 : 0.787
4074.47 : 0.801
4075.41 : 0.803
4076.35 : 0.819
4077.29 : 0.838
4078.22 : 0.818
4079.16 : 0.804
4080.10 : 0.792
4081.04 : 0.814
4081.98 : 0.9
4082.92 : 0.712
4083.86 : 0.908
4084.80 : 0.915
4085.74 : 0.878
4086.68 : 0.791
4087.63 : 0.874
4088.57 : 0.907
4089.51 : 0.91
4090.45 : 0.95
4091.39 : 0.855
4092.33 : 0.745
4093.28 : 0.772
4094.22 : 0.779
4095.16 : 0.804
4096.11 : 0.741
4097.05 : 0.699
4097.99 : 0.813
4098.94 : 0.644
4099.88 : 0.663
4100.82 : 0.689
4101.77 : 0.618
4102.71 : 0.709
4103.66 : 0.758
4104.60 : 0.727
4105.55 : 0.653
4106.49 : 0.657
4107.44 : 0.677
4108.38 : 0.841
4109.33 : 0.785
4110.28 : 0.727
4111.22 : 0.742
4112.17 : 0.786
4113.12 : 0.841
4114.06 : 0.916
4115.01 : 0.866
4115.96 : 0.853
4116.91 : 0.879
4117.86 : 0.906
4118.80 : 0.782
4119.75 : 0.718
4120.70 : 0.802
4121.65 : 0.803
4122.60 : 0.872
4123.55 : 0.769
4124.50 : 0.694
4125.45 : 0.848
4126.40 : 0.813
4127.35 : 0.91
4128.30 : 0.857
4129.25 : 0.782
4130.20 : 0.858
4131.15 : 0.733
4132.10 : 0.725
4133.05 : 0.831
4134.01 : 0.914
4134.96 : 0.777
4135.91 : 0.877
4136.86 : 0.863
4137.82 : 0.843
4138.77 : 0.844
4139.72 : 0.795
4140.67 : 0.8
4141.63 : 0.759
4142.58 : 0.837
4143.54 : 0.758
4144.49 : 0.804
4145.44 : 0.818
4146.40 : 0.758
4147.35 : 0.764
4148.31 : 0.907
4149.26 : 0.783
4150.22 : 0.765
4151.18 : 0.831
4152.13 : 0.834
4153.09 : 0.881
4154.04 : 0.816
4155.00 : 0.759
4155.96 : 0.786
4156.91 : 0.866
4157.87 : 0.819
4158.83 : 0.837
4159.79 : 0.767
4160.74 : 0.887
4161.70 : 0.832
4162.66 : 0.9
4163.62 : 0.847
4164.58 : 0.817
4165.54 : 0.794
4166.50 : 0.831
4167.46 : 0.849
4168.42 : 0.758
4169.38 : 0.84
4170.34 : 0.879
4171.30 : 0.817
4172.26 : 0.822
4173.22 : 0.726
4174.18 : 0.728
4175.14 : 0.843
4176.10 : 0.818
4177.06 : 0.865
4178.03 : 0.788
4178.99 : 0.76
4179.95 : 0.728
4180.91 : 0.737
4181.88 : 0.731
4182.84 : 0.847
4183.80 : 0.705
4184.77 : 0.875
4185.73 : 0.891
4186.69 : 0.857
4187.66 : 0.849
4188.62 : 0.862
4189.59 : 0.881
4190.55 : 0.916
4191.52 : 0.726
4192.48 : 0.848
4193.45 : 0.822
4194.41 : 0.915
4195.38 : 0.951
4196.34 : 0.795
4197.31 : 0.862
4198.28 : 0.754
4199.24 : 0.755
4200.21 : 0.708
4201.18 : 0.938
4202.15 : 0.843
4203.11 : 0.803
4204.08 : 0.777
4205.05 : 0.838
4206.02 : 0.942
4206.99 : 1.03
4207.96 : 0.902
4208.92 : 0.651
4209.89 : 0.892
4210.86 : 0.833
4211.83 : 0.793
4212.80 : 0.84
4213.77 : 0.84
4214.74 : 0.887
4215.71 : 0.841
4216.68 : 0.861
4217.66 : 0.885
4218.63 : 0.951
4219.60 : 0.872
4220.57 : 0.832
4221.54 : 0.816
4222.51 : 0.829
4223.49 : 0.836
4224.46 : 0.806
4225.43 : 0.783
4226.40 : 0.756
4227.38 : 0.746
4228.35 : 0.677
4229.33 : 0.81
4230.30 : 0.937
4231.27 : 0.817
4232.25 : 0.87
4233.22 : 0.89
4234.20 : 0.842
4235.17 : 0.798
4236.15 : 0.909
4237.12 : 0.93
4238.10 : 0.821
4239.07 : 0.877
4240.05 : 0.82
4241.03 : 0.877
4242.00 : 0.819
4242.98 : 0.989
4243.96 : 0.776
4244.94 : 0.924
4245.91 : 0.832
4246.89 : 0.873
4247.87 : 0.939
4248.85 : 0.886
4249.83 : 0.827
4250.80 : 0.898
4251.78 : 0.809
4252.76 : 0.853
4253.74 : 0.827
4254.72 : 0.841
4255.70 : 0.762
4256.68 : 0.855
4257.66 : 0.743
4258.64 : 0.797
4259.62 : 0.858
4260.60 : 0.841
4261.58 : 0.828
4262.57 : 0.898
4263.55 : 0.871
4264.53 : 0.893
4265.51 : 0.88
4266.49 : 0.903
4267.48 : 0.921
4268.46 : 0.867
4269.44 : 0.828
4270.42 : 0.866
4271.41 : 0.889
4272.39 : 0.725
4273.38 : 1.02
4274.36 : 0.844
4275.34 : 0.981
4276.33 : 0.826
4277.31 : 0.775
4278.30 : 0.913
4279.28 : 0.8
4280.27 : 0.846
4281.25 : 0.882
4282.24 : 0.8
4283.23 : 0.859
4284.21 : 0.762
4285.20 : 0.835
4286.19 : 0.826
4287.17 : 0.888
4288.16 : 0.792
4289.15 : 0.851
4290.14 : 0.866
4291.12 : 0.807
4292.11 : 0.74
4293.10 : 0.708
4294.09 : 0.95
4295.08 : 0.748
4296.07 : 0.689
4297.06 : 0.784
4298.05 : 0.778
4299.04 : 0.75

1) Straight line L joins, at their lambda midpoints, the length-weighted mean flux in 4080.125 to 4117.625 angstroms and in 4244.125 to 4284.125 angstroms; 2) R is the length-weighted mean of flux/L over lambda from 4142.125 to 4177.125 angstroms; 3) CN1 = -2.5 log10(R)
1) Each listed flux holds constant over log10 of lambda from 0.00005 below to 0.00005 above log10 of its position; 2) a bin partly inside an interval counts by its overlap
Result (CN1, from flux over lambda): 0.00 mag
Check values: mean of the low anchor 0.79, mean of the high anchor 0.855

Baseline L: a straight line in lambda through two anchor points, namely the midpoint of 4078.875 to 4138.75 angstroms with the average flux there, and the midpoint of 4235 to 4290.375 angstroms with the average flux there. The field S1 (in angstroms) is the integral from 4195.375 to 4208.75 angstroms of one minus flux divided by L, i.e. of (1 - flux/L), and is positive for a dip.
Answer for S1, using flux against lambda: -0.1 angstroms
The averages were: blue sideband 0.8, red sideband 0.855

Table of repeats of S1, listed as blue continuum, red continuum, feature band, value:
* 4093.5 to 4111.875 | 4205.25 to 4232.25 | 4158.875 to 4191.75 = -0.9 angstroms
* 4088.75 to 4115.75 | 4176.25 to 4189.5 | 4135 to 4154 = -0.7 angstroms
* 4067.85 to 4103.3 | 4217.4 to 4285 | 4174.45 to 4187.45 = 0.4 angstroms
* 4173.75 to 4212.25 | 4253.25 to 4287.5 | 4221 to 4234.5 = 0.4 angstroms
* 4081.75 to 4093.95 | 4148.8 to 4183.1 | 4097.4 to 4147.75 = 2.8 angstroms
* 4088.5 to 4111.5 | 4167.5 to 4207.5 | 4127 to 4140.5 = -0.8 angstroms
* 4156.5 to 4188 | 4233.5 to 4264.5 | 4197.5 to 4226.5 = -0.1 angstroms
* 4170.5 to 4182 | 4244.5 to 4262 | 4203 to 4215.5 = -0.6 angstroms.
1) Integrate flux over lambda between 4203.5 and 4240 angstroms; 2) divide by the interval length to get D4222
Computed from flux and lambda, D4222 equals 0.843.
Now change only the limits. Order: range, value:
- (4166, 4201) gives 0.816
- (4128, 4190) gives 0.815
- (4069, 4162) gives 0.804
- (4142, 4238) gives 0.827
